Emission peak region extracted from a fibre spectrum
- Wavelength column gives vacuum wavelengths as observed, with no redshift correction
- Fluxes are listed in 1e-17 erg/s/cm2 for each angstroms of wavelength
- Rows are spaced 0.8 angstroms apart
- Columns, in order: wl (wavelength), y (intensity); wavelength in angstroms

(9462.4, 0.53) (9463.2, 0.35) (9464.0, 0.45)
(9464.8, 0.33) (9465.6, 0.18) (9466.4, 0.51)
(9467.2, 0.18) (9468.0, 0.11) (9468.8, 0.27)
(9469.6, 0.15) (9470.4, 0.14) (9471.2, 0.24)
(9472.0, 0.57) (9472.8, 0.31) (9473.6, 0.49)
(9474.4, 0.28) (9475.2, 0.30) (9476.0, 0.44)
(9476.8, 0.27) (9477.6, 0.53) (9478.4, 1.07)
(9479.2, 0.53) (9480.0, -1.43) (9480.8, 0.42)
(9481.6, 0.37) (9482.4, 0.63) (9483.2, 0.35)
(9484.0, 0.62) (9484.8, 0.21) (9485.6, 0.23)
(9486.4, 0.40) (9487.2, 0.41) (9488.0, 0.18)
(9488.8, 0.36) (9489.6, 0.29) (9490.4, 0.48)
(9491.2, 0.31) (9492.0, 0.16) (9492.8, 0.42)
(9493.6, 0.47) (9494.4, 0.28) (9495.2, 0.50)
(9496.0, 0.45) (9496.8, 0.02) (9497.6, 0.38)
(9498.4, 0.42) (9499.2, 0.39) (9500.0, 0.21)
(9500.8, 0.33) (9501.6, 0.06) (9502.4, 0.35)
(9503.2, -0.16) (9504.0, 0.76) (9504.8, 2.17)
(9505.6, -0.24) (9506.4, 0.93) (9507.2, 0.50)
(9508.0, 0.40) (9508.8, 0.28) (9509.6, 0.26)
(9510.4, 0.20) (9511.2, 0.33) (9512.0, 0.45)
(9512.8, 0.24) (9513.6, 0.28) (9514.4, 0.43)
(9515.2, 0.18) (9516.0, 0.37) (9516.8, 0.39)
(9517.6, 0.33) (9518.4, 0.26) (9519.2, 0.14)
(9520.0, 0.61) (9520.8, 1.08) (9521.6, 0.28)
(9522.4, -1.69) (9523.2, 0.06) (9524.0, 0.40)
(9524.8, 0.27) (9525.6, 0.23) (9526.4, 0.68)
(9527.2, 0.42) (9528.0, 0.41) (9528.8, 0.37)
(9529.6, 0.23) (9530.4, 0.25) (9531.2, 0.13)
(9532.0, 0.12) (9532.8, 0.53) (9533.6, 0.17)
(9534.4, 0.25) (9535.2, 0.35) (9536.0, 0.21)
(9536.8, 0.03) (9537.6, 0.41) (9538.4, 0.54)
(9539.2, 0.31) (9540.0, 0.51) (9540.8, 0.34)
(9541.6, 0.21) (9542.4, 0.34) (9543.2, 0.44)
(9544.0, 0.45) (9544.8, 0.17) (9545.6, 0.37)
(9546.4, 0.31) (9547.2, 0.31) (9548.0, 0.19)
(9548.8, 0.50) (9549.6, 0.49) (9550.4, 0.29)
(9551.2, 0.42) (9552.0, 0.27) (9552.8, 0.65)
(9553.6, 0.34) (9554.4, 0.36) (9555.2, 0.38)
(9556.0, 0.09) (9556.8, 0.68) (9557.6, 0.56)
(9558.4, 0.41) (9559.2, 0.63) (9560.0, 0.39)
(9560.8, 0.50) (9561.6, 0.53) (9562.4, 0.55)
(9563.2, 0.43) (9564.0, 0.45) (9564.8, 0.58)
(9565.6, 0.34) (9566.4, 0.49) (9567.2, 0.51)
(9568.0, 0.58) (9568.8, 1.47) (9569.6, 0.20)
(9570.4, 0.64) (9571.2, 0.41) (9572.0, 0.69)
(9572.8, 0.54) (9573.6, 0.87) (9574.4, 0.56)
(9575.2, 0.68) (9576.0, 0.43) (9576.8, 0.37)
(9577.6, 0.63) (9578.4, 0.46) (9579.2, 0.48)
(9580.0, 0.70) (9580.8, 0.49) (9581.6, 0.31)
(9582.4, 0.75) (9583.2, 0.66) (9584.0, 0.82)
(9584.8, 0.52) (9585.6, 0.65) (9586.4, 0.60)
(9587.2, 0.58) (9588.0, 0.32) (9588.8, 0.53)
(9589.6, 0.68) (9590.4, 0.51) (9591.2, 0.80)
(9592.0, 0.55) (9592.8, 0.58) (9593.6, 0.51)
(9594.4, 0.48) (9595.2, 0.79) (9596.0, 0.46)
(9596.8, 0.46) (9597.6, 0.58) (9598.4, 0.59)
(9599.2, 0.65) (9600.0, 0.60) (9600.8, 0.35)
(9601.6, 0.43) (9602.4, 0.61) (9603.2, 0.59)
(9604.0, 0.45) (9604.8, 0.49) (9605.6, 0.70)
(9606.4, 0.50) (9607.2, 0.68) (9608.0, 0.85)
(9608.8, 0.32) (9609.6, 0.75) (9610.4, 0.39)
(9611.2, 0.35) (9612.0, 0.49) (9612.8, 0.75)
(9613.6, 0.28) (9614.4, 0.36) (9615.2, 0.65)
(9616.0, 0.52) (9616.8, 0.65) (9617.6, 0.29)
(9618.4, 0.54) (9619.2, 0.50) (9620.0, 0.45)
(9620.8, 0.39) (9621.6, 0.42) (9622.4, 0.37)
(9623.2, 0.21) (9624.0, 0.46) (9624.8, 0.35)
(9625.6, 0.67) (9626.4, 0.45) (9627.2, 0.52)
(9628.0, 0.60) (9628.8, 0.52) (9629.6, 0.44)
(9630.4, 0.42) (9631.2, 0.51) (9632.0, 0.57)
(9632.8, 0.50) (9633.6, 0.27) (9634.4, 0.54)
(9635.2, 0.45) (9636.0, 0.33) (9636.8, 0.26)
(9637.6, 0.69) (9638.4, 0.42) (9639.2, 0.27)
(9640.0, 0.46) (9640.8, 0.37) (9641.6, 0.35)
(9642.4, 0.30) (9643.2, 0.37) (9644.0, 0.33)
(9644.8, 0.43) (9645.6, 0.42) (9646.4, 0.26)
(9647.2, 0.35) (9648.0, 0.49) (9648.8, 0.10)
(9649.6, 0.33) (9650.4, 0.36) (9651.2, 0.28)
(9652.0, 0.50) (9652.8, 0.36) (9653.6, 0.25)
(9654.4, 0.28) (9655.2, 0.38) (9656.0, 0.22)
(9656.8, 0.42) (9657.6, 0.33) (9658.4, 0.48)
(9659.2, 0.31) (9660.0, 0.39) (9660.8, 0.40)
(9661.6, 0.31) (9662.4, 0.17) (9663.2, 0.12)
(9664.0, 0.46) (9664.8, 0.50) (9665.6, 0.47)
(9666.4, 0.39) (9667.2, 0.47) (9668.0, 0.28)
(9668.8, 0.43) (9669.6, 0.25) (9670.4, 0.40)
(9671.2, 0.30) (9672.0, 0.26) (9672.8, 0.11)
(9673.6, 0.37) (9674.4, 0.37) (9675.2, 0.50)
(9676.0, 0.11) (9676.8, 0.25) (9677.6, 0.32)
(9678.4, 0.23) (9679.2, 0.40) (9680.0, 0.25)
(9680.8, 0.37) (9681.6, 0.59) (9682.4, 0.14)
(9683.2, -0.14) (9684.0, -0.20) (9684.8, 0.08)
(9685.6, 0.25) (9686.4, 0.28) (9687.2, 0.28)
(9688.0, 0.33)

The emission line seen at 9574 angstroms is Mg II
